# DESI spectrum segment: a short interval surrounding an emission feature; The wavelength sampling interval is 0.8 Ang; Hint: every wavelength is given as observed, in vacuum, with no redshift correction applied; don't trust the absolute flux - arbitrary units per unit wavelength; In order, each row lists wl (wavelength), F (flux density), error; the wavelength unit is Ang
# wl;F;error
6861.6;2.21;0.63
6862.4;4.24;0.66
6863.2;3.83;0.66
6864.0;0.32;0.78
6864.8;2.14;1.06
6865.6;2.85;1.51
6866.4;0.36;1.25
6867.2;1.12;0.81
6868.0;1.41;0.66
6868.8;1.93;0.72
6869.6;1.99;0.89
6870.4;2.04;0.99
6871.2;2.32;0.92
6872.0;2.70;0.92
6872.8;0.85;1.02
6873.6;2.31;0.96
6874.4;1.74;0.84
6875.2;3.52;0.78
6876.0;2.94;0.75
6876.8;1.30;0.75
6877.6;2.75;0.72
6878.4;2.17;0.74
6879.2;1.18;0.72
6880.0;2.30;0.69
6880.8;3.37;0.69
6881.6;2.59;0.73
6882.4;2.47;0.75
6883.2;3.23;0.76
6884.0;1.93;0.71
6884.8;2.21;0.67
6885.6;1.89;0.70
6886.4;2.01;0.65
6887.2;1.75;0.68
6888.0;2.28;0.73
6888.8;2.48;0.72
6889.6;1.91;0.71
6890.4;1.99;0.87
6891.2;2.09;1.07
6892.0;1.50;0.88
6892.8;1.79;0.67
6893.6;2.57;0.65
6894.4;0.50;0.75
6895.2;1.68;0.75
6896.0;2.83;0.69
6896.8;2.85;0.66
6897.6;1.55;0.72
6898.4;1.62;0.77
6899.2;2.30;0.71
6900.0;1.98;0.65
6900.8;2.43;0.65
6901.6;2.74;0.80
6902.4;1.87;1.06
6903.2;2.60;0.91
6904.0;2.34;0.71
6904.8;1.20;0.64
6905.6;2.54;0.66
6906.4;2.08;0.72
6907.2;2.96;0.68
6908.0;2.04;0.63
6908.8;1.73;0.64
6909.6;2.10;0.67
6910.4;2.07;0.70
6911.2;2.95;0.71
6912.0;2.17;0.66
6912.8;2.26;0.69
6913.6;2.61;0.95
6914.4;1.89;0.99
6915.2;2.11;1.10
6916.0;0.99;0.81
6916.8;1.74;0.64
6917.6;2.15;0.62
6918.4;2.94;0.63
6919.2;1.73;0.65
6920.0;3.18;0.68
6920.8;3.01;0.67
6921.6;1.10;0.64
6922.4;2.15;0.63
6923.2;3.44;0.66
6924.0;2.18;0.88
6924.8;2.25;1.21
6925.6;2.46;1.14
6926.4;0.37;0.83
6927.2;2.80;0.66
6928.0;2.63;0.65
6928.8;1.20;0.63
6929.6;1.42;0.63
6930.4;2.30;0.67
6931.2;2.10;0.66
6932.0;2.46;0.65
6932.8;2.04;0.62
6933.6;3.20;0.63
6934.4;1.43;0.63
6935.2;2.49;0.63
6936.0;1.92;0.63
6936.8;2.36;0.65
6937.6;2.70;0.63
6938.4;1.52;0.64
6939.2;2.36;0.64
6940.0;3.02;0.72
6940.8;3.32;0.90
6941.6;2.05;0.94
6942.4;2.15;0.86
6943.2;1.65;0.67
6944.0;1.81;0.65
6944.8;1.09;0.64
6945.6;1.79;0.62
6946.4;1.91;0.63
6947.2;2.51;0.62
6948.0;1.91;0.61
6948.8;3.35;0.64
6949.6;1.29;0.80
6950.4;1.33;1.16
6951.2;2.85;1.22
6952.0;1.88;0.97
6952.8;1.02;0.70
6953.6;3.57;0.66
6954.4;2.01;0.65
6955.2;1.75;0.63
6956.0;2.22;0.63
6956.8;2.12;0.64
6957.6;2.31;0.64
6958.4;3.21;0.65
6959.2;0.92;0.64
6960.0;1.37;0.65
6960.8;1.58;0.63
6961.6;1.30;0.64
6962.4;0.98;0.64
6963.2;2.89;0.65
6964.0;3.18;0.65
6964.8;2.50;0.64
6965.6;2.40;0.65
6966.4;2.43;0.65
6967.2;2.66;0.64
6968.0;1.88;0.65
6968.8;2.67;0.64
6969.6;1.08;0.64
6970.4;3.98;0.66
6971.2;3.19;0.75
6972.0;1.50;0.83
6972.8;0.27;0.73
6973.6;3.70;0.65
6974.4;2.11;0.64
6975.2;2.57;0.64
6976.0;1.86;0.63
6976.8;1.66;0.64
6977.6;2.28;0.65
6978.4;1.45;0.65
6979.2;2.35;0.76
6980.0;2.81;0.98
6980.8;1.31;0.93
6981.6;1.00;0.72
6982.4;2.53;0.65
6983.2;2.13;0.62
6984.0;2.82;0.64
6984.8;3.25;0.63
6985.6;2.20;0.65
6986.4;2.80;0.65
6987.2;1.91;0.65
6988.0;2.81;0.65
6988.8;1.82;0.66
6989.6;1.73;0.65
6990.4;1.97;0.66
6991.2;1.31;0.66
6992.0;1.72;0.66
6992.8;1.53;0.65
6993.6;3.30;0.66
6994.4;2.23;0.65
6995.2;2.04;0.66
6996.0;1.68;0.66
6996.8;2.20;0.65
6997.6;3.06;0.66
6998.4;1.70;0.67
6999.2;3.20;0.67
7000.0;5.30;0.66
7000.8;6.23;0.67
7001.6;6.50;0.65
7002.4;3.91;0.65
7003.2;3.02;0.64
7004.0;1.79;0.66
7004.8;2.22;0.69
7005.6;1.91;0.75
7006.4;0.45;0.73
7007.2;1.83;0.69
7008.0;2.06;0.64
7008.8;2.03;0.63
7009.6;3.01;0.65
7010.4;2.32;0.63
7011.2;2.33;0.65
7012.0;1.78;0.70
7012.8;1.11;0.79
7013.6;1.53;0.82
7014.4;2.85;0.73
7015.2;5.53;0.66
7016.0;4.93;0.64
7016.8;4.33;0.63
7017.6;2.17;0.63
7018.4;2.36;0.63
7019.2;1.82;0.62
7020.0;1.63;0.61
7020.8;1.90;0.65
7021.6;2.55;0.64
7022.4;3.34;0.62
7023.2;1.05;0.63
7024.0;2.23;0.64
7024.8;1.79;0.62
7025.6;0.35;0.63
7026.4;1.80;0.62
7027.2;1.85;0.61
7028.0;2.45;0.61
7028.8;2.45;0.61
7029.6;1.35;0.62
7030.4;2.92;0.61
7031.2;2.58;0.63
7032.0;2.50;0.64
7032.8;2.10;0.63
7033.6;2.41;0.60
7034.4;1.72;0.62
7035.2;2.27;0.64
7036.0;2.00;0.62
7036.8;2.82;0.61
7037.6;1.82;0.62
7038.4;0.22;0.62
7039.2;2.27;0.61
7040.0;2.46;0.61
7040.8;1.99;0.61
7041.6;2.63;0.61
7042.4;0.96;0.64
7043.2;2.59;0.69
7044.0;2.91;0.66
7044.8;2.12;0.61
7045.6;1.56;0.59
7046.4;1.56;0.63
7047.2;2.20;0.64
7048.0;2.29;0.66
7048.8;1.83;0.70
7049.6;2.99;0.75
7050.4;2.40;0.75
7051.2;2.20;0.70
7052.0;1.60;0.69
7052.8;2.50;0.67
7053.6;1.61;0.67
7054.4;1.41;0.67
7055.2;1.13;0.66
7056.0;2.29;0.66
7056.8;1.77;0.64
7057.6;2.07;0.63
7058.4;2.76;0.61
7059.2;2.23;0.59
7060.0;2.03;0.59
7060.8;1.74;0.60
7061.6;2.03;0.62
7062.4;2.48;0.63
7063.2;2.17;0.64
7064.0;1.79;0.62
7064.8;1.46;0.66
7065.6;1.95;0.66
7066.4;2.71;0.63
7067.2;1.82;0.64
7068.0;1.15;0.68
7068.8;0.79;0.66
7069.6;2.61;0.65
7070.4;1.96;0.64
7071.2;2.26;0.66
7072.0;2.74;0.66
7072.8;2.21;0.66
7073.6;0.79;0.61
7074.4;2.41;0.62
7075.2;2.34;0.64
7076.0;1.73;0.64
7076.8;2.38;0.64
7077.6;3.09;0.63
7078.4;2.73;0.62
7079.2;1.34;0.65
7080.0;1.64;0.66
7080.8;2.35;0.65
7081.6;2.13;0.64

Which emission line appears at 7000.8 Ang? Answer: [S II]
